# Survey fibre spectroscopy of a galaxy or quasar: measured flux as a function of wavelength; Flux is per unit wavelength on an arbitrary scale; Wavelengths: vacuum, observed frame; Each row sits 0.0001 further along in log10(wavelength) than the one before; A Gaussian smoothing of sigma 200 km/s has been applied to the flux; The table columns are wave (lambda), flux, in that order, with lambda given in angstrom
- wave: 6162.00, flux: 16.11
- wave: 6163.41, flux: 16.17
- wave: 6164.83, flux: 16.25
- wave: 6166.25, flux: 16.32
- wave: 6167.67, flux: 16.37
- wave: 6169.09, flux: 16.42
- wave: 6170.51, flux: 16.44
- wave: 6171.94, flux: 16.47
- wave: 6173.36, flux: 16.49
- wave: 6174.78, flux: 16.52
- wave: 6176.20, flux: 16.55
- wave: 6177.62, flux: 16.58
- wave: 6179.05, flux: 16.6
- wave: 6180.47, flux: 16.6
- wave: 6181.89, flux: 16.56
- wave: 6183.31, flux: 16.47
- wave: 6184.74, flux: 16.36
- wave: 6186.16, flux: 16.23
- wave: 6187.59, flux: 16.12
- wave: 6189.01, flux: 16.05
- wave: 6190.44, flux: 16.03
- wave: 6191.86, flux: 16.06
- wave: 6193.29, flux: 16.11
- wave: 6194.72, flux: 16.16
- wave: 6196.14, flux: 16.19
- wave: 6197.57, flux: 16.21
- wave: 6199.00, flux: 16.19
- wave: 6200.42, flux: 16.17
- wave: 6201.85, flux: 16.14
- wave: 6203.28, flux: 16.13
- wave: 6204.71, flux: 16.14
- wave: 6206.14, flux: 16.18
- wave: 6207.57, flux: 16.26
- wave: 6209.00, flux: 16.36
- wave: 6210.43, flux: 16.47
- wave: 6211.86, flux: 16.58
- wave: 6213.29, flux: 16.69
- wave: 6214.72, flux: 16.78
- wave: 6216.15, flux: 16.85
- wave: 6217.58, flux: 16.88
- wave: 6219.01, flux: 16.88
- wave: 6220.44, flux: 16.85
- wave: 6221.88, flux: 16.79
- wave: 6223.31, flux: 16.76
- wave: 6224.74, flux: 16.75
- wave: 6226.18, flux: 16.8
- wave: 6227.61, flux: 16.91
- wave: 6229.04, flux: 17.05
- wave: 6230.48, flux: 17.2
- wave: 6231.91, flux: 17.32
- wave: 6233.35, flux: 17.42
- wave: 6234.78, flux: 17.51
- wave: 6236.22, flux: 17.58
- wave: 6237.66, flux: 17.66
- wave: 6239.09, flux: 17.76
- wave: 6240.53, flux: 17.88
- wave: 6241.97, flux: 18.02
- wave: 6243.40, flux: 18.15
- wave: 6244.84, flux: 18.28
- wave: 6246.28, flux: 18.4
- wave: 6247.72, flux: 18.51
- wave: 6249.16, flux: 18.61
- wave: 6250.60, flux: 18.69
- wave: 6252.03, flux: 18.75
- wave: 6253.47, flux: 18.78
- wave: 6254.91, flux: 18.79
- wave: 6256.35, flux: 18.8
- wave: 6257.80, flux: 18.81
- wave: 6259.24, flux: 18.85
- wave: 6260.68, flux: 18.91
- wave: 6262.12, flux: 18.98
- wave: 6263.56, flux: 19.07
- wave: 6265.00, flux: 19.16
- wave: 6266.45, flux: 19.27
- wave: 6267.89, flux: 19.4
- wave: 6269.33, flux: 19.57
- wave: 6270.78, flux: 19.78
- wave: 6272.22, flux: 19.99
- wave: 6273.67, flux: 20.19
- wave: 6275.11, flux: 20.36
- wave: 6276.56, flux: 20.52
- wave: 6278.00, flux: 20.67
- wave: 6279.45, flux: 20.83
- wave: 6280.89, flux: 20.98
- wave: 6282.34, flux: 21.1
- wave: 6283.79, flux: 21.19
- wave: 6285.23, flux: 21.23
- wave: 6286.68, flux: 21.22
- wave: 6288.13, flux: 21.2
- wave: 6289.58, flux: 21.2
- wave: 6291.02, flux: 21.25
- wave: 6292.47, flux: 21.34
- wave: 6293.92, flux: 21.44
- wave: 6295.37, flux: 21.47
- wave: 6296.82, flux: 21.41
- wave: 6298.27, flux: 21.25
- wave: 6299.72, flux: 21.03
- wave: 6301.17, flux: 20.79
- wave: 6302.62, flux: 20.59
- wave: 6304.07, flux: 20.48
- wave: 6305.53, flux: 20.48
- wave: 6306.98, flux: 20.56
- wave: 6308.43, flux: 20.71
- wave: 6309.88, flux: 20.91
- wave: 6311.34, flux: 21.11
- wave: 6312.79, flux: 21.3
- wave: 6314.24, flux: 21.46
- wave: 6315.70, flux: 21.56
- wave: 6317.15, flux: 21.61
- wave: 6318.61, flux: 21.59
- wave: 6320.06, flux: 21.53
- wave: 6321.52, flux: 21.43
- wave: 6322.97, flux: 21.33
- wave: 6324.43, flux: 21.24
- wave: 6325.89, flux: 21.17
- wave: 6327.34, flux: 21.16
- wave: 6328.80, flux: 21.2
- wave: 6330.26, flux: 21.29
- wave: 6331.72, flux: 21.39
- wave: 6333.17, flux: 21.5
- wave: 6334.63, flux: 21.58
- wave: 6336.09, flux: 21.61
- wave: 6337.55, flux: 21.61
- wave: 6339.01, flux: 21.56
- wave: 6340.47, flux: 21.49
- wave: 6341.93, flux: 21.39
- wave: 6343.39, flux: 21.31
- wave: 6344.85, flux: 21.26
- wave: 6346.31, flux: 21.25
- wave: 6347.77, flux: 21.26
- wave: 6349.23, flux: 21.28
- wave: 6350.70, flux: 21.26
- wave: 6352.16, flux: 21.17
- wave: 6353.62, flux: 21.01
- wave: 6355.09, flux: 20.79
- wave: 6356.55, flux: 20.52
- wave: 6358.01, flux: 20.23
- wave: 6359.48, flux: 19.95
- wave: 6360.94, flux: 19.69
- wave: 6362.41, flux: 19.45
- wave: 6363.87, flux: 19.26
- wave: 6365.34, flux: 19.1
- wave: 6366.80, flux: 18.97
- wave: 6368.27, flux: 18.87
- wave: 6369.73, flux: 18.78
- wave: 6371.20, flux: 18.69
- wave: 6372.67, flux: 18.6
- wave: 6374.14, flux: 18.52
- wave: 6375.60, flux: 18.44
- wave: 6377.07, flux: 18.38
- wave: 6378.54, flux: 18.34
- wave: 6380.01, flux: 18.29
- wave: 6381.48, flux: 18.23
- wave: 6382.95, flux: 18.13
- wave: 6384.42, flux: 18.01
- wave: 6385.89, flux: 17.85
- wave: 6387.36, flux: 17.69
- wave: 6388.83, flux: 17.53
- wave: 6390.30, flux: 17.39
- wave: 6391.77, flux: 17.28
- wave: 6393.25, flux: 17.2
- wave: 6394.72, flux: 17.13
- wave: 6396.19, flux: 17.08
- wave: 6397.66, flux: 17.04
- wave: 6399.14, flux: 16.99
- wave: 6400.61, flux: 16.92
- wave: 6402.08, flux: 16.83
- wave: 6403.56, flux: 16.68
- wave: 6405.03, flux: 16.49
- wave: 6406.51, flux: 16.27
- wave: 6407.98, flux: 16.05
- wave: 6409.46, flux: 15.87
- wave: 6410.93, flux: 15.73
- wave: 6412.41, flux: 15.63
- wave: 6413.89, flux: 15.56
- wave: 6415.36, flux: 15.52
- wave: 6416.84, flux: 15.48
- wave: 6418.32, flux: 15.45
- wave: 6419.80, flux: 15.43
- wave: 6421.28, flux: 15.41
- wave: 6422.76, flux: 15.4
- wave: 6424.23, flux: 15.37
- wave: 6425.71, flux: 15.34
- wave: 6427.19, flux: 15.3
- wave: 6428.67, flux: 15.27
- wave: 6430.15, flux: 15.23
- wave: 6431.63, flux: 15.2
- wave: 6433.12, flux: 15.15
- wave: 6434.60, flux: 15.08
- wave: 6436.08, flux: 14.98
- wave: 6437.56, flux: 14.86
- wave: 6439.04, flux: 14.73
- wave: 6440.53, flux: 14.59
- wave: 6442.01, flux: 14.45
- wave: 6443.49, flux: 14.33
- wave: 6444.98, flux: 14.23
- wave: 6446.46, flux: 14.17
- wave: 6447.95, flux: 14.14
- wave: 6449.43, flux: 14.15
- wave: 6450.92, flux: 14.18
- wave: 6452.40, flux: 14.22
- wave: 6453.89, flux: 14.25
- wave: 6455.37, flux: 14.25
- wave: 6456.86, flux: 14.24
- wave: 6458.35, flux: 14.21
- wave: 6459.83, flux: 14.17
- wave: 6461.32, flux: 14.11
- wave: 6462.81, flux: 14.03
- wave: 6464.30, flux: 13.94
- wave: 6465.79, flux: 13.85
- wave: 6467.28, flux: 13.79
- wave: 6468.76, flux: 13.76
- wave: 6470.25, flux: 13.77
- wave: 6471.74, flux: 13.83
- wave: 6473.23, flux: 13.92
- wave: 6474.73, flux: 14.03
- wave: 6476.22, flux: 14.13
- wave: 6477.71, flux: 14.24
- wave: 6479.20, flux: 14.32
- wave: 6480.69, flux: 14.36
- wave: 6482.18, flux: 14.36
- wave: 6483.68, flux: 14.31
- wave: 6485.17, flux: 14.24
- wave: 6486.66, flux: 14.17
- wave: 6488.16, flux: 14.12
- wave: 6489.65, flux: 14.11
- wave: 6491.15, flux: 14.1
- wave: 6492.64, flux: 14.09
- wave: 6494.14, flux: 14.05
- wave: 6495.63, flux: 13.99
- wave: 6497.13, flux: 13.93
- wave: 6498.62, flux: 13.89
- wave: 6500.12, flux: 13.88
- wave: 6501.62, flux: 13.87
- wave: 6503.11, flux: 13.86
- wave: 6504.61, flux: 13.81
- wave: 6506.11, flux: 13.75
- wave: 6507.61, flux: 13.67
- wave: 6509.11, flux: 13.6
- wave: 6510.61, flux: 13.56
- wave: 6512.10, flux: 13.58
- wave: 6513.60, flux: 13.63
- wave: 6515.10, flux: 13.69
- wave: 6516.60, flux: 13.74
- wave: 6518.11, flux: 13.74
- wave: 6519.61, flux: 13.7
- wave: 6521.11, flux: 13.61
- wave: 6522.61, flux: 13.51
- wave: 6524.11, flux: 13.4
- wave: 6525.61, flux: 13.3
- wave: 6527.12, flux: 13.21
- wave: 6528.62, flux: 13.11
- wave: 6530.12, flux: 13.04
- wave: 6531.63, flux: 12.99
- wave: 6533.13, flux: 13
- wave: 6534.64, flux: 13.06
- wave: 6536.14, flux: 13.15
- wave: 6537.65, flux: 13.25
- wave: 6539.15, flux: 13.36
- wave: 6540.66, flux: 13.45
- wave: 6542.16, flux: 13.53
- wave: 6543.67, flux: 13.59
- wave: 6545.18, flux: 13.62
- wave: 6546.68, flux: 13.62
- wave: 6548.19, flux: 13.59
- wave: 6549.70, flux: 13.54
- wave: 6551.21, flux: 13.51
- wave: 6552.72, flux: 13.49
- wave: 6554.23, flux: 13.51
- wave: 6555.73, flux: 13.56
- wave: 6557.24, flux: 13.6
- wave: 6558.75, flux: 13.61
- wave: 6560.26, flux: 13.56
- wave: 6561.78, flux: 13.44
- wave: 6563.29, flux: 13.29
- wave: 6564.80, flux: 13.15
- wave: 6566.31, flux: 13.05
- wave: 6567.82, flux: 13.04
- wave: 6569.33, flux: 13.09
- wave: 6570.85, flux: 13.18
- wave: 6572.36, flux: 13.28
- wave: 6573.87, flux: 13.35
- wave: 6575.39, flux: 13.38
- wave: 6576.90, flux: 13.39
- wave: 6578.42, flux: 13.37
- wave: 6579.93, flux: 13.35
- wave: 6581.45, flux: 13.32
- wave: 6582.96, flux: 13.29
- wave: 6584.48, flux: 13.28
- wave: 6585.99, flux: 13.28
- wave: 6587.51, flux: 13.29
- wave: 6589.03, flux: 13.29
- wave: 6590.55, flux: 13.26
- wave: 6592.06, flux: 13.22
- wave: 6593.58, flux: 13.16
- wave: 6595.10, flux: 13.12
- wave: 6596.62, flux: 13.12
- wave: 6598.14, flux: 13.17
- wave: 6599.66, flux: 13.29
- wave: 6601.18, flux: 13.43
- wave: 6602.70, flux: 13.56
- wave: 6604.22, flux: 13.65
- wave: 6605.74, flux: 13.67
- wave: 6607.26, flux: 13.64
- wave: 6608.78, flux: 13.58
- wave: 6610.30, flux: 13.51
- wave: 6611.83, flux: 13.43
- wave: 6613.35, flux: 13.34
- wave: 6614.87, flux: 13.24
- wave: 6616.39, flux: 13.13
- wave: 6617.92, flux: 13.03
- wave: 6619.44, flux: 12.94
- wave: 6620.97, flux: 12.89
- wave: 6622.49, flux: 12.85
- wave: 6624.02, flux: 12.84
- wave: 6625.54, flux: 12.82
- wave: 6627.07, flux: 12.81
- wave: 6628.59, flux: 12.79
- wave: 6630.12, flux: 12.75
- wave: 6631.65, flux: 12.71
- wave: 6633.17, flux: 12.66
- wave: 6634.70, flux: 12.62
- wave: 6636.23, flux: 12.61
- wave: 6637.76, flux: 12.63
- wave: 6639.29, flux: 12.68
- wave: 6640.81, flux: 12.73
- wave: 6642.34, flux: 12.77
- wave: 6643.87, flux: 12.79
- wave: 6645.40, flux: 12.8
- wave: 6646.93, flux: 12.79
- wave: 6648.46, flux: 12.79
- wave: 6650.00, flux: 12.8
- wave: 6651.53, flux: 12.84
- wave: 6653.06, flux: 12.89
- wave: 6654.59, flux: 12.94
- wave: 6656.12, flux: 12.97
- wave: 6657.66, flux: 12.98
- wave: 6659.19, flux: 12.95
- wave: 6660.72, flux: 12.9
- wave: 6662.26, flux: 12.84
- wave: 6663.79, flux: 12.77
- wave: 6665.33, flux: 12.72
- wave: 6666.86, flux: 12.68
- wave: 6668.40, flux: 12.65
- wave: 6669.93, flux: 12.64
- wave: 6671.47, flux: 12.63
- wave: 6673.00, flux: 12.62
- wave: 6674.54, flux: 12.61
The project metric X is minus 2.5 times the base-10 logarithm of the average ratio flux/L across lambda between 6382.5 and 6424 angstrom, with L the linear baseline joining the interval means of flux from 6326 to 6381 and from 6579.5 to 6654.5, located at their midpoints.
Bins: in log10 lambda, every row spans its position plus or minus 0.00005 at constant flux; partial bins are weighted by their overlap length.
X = 0.15 mag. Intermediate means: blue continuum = 20.3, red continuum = 13.1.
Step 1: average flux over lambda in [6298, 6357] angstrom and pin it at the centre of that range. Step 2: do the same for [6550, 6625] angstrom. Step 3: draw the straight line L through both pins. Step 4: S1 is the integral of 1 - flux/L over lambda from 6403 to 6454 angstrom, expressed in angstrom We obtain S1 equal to 8.40 angstrom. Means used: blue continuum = 21.2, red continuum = 13.3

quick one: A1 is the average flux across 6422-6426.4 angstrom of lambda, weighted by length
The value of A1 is 15.4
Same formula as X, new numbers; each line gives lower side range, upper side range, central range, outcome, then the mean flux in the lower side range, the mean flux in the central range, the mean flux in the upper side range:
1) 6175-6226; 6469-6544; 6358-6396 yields -0.23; 16.4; 18.4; 13.7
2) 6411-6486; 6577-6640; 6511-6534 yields 0.04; 14.6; 13.4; 13.1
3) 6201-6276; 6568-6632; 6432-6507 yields 0.05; 17.9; 14.2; 13.2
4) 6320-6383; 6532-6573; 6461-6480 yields 0.16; 20.3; 14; 13.4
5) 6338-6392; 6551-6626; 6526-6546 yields 0.12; 19.5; 13.3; 13.3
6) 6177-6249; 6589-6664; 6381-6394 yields -0.16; 16.8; 17.7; 13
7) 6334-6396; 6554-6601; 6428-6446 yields 0.17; 19.5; 14.8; 13.3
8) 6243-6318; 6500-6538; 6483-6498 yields 0.01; 20.2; 14.1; 13.5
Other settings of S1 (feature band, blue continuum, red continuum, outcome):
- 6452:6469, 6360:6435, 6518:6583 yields 1.6 angstrom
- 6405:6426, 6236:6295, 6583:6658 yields 1.5 angstrom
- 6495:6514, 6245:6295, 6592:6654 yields 1.9 angstrom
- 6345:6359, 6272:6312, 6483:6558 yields -1.4 angstrom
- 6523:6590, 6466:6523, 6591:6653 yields 0.7 angstrom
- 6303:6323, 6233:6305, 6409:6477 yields -3.0 angstrom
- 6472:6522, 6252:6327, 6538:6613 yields 4.6 angstrom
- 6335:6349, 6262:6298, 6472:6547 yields -2.0 angstrom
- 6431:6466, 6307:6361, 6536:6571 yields 5.6 angstrom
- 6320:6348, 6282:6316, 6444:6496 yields -2.5 angstrom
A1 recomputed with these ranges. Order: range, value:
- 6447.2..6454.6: 14.2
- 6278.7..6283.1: 20.9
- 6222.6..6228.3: 16.8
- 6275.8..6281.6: 20.8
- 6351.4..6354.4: 21.1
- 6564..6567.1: 13.1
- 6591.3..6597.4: 13.2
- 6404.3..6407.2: 16.4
